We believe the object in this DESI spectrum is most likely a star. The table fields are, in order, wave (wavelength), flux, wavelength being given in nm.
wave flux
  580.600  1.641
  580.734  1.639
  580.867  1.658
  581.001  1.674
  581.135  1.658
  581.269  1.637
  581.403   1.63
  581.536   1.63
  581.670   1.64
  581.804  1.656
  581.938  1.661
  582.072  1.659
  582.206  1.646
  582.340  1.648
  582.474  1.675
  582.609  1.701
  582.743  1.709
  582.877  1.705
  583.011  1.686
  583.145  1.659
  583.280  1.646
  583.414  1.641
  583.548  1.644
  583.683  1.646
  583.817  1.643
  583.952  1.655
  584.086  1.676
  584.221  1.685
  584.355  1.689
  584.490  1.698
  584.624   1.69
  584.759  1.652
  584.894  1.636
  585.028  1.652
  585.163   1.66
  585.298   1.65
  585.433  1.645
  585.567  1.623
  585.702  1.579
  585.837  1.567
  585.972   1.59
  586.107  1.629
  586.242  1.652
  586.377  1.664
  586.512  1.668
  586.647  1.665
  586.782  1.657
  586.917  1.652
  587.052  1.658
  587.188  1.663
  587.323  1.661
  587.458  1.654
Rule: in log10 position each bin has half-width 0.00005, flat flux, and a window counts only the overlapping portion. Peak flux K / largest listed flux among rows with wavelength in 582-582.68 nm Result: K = 1.701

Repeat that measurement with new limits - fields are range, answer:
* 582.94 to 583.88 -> 1.686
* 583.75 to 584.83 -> 1.698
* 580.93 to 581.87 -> 1.674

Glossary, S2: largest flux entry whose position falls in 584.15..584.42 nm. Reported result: 1.689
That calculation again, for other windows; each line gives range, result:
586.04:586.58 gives 1.668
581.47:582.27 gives 1.661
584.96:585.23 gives 1.66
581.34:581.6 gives 1.63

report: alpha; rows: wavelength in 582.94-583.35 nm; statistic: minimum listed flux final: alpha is 1.646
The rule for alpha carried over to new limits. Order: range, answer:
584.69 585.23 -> 1.636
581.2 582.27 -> 1.63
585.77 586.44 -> 1.567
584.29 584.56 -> 1.689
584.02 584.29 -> 1.676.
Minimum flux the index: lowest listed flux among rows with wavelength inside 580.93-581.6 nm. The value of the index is 1.63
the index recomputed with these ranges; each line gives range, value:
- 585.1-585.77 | 1.579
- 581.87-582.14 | 1.659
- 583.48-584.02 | 1.643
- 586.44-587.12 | 1.652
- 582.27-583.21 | 1.648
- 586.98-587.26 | 1.658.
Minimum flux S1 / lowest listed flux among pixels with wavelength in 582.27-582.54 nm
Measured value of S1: 1.648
